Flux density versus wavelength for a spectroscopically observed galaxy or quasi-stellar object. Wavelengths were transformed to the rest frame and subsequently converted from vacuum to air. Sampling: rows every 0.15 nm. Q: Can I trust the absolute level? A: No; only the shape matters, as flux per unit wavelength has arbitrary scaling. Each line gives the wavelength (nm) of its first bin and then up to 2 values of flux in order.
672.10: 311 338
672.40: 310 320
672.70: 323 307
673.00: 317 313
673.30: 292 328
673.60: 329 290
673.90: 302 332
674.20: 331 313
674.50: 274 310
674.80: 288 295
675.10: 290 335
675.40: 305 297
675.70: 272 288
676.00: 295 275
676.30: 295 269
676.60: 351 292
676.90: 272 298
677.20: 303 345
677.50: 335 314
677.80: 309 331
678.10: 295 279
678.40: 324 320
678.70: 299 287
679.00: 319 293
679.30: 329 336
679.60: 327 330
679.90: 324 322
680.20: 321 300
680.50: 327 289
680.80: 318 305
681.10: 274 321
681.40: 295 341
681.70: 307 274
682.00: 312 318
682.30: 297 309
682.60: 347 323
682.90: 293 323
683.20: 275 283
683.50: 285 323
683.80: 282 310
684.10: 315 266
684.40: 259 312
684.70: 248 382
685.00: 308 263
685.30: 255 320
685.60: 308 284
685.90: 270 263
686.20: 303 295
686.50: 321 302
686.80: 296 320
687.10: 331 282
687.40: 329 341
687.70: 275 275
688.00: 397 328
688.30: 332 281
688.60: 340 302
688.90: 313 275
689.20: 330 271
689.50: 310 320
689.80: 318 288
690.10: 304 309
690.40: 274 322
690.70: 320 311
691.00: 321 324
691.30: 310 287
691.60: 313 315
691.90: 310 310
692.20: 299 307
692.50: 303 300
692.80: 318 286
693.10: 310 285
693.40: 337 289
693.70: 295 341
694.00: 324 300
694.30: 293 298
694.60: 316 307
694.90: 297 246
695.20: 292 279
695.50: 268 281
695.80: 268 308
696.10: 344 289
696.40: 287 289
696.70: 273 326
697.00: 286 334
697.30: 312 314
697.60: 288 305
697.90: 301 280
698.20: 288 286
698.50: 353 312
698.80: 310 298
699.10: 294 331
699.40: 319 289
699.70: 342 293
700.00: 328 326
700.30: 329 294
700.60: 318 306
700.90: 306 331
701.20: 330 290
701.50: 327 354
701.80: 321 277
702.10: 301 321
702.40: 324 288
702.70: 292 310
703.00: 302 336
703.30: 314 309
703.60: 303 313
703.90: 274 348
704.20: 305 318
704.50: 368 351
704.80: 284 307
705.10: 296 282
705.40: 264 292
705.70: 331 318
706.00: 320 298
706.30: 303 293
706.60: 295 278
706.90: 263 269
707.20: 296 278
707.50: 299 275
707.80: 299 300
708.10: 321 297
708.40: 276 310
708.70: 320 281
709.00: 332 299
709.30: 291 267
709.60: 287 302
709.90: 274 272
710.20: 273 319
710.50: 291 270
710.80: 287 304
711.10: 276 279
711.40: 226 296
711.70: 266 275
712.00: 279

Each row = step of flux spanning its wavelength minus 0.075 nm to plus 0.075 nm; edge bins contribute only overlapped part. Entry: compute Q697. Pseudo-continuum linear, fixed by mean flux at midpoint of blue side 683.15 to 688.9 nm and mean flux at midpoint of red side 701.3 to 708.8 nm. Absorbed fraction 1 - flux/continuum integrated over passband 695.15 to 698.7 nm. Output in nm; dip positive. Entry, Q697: 0.06 nm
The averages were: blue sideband 302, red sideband 304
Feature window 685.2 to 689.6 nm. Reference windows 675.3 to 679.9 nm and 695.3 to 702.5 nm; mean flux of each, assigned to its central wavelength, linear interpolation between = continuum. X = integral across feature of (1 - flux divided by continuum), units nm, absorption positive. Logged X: 0.03 nm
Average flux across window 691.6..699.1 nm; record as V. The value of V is 301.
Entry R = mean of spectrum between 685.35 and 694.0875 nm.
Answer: 307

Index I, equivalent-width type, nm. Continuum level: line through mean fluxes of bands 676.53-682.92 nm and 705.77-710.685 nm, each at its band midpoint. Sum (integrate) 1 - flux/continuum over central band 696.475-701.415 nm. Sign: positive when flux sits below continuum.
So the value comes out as -0.15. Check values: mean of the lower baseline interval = 312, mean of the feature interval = 309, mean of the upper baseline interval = 293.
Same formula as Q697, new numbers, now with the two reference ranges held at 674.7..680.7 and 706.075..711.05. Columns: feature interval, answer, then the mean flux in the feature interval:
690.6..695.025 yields -0.12 nm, 307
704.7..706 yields -0.03 nm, 299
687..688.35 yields -0.08 nm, 321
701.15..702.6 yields -0.09 nm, 313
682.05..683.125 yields -0.04 nm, 316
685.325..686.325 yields 0.04 nm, 290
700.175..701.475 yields -0.08 nm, 314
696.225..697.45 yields -0.01 nm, 301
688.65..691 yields -0.04 nm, 305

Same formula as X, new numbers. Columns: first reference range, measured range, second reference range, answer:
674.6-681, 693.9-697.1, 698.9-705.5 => 0.16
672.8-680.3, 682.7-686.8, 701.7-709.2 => 0.15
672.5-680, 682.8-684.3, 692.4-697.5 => 0.04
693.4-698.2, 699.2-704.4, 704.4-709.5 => -0.26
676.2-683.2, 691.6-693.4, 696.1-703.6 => 0.02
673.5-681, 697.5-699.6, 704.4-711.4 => -0.04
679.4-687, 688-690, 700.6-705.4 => -0.04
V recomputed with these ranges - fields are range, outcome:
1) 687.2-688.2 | 319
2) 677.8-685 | 307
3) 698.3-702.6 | 314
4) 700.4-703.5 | 312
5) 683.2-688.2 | 300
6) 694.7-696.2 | 289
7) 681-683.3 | 307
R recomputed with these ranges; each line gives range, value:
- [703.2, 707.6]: 302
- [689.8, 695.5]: 304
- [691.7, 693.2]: 305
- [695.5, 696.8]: 292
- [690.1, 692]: 309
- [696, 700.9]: 308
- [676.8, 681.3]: 311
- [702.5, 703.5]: 308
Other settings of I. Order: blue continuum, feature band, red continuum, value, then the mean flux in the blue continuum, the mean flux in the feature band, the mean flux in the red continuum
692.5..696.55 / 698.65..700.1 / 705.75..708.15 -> -0.07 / 298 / 312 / 294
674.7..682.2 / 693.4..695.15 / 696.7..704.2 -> 0.04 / 307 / 302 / 310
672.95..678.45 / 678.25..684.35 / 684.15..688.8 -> -0.08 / 305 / 308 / 303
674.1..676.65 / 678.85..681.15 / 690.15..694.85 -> -0.10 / 299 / 314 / 307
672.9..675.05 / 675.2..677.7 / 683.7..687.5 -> 0.03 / 308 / 302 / 297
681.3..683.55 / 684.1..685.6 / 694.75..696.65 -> 0.05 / 306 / 292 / 288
